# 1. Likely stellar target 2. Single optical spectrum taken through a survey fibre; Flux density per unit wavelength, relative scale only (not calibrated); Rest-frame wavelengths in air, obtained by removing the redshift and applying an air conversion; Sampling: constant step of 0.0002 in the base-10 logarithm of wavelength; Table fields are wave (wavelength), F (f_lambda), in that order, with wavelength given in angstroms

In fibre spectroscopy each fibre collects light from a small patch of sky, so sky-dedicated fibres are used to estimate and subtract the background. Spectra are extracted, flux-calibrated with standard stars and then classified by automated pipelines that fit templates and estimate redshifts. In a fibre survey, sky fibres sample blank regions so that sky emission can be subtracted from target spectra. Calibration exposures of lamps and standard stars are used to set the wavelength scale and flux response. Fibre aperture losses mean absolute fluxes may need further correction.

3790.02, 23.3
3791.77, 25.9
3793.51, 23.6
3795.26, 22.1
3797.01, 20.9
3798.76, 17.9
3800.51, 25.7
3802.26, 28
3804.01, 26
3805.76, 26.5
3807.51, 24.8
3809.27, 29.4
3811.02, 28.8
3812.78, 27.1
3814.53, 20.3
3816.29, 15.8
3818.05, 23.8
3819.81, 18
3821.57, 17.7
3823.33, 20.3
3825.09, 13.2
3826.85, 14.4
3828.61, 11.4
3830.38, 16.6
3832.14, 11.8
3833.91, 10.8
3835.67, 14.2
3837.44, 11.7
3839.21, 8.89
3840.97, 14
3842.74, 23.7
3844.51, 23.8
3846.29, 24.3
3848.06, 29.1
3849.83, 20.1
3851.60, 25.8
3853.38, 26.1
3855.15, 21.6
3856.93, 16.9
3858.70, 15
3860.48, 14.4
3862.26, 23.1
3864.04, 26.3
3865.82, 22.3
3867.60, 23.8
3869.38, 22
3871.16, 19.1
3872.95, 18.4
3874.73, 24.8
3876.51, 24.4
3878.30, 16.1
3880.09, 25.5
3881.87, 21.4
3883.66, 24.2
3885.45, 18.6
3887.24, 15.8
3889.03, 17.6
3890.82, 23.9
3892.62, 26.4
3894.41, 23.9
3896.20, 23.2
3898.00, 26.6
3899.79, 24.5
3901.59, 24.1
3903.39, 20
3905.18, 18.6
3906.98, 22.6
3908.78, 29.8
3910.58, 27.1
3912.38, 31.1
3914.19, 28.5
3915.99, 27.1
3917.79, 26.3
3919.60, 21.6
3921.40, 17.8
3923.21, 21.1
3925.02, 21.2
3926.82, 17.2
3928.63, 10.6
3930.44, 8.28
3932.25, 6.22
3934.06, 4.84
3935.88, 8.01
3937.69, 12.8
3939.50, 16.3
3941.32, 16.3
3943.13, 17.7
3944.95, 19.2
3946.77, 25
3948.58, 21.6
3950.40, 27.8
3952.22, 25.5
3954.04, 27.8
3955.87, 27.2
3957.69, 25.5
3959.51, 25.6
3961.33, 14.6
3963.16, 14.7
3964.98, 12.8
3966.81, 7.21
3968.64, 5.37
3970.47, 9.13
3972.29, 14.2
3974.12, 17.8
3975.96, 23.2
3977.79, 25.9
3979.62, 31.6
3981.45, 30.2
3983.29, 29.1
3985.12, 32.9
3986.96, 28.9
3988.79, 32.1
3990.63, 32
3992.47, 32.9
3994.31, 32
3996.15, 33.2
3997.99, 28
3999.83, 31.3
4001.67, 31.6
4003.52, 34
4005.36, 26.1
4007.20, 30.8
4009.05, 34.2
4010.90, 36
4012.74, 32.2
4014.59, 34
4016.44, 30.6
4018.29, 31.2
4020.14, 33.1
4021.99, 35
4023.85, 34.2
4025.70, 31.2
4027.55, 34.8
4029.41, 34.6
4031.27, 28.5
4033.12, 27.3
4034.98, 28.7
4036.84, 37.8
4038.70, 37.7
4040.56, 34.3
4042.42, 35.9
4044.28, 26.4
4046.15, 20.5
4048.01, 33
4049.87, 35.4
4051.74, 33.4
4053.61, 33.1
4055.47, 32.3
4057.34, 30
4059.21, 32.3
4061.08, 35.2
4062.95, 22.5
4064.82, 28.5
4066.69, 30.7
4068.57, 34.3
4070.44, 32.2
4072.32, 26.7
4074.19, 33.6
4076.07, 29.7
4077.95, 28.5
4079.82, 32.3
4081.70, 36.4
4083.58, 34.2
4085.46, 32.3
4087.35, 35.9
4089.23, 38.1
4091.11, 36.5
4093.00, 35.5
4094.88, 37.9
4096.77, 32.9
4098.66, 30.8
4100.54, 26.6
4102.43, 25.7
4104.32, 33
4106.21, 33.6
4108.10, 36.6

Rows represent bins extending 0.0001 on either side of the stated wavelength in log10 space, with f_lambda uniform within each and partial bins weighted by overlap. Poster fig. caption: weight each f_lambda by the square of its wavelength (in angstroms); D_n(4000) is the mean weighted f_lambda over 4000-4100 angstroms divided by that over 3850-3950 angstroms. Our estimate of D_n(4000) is 1.69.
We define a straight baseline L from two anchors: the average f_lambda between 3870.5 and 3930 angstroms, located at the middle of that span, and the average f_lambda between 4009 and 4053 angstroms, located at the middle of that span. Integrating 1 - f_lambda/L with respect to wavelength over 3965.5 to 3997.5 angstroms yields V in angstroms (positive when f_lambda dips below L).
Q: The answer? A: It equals 4.8 angstroms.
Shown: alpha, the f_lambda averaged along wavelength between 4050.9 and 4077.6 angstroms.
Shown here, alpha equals 31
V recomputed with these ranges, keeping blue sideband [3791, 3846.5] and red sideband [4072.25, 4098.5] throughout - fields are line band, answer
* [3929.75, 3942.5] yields 7.6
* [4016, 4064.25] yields -0.7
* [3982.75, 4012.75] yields -2.5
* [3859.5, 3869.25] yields 0.2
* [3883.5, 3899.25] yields 1.0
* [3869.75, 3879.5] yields 0.9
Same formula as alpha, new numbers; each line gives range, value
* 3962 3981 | 16.5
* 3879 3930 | 22.6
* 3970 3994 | 26.6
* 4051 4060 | 32.2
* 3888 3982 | 20.2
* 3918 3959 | 18.4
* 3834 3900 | 21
